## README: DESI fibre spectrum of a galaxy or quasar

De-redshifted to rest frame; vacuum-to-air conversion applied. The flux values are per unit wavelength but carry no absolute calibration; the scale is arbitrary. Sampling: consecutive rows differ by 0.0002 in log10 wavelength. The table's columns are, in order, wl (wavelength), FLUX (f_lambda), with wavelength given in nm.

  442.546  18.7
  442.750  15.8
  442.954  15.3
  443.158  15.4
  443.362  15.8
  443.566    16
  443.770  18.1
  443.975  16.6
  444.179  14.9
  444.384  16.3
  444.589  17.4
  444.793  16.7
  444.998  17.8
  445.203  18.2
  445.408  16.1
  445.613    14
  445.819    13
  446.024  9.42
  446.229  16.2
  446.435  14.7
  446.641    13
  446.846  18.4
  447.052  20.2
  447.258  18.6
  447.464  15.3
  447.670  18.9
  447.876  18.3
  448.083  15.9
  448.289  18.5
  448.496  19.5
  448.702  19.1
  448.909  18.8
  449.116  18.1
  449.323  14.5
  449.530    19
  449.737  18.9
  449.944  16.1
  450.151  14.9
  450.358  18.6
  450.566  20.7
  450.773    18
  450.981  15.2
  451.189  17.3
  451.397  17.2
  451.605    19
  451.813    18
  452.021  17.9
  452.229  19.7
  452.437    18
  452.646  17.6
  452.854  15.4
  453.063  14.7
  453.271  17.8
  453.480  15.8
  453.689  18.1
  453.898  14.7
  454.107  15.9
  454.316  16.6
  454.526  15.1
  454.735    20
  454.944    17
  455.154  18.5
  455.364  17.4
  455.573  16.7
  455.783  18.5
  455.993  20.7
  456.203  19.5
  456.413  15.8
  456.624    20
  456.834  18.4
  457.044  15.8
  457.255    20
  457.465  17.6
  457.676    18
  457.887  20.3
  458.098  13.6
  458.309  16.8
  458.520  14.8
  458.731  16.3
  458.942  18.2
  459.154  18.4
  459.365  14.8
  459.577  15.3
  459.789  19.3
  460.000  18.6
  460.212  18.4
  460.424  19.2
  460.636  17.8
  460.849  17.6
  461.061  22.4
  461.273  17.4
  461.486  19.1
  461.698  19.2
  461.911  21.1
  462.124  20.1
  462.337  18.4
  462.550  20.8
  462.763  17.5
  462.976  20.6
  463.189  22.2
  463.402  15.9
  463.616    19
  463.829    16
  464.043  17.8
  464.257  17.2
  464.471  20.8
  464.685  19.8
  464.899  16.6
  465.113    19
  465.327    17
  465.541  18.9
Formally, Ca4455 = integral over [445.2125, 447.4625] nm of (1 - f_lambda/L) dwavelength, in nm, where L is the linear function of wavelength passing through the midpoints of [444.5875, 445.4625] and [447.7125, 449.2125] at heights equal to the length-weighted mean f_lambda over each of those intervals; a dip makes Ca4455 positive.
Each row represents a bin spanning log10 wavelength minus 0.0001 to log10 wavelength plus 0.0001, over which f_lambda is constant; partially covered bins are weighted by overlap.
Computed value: 0.28 nm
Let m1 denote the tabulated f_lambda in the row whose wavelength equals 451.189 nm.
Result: 17.3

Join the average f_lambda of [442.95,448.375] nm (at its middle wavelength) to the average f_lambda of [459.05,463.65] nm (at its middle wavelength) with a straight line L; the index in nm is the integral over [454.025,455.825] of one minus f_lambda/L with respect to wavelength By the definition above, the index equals 0.05 nm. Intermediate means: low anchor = 16.3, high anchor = 18.8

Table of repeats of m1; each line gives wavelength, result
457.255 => 20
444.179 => 14.9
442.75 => 15.8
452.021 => 17.9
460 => 18.6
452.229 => 19.7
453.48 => 15.8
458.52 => 14.8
